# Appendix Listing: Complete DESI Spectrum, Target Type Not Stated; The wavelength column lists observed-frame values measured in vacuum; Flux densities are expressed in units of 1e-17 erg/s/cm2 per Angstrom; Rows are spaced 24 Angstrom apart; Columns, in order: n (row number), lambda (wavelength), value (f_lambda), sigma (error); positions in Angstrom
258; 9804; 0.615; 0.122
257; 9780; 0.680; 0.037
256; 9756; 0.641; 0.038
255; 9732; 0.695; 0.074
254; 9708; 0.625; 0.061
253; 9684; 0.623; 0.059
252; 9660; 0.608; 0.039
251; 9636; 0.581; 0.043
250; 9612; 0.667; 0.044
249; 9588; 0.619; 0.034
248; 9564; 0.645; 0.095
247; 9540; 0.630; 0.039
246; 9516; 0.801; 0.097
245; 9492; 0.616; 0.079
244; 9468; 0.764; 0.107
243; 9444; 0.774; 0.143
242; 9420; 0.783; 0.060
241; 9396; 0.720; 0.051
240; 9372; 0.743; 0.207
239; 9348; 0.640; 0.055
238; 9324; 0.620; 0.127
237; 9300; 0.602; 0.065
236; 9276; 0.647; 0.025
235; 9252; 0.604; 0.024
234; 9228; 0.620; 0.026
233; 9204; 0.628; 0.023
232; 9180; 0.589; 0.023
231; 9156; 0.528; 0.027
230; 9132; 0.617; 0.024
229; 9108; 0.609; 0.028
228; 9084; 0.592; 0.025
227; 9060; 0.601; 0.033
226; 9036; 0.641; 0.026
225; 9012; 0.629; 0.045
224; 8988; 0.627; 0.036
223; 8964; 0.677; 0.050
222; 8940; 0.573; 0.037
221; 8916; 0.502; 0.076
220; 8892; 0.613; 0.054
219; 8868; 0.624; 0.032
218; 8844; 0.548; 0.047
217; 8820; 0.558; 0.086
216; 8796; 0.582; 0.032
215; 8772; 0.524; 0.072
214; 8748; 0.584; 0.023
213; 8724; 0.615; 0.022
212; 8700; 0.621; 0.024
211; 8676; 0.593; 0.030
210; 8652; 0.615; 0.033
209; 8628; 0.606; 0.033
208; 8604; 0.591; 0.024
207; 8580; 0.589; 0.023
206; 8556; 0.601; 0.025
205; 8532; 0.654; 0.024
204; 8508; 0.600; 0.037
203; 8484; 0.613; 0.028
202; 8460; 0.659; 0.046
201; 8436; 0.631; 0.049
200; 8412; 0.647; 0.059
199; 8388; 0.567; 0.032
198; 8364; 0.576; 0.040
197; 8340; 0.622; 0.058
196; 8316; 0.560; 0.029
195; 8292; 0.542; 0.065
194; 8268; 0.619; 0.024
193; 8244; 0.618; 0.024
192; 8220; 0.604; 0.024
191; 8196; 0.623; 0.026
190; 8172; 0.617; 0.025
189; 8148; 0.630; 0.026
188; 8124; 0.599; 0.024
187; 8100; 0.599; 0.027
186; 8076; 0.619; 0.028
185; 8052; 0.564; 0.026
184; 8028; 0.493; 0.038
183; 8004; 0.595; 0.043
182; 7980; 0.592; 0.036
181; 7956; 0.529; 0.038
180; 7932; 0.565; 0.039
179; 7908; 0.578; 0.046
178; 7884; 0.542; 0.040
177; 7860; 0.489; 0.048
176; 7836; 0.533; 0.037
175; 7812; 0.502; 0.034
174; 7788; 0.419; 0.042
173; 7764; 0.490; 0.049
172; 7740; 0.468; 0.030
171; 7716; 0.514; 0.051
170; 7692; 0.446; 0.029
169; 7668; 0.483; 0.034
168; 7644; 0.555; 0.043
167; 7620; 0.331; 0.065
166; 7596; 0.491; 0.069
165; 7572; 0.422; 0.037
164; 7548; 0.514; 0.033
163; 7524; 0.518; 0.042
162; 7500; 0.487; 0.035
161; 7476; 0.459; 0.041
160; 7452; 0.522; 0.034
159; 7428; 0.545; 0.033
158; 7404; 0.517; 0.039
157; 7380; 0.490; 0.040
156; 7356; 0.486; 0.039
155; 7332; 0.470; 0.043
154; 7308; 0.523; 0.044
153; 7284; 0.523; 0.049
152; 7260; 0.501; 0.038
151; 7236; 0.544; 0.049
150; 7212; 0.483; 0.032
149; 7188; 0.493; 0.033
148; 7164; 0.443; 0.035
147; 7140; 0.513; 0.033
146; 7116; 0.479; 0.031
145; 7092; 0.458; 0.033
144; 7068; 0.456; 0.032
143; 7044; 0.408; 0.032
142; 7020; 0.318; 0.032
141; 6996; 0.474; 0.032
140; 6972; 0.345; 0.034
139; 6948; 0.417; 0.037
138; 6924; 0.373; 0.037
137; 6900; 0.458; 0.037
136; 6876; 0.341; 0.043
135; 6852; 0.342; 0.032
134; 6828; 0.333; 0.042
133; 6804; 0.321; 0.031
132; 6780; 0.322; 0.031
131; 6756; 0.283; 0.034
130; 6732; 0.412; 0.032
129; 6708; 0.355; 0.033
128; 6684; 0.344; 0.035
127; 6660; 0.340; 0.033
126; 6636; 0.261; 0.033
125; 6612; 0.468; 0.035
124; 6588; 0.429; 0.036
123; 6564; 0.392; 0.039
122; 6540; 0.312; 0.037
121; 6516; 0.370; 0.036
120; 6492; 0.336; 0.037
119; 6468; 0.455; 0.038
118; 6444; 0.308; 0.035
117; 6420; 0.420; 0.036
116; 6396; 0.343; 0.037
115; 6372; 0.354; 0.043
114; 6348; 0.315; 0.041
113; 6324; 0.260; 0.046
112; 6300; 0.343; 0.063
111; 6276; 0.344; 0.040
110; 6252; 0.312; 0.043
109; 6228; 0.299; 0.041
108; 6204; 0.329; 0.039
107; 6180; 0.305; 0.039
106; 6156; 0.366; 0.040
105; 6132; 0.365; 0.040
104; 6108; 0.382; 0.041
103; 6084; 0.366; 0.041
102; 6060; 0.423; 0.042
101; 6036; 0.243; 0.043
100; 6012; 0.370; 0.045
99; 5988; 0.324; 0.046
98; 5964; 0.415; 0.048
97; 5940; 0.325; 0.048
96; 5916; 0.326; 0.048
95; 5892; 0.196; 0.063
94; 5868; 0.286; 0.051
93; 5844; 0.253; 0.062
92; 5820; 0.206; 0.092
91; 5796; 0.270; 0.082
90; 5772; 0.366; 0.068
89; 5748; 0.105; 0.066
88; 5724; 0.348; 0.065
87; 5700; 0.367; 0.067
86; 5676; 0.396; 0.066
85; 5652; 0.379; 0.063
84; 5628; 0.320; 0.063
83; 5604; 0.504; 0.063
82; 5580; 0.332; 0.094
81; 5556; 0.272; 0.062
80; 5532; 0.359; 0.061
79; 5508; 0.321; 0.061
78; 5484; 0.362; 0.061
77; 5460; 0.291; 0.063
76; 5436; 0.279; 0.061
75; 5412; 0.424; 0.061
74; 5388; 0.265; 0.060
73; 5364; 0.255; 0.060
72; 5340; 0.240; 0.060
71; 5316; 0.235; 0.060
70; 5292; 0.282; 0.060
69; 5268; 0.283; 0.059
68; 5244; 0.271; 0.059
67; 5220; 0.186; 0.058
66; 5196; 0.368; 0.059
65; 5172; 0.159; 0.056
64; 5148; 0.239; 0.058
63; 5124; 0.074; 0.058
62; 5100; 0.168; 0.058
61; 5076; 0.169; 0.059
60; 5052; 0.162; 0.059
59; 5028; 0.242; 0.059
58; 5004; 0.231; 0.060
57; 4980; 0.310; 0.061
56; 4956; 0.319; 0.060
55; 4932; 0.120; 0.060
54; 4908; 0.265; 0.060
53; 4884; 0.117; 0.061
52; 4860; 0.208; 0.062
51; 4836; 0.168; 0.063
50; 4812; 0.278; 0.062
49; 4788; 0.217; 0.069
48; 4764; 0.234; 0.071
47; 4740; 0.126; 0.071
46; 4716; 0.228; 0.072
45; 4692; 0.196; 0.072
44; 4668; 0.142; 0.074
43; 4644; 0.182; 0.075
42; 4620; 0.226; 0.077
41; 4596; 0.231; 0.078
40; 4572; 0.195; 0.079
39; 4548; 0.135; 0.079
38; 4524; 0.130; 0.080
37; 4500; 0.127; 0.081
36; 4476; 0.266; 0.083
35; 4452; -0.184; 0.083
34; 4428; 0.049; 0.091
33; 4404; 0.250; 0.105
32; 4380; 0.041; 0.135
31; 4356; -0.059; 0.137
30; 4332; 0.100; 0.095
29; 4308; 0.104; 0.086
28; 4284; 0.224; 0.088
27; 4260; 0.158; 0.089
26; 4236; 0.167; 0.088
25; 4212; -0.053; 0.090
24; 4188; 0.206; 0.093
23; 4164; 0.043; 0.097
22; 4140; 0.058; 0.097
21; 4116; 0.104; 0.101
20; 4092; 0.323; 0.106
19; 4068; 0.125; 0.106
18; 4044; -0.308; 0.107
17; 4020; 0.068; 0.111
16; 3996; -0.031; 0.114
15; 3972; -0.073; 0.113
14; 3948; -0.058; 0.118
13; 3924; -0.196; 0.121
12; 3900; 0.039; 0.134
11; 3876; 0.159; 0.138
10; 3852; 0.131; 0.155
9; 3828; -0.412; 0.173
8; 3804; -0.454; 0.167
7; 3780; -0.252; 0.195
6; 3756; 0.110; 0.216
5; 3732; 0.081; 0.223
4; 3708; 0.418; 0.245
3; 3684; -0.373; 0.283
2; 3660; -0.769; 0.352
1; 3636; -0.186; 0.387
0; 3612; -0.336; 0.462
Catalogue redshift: 0.770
